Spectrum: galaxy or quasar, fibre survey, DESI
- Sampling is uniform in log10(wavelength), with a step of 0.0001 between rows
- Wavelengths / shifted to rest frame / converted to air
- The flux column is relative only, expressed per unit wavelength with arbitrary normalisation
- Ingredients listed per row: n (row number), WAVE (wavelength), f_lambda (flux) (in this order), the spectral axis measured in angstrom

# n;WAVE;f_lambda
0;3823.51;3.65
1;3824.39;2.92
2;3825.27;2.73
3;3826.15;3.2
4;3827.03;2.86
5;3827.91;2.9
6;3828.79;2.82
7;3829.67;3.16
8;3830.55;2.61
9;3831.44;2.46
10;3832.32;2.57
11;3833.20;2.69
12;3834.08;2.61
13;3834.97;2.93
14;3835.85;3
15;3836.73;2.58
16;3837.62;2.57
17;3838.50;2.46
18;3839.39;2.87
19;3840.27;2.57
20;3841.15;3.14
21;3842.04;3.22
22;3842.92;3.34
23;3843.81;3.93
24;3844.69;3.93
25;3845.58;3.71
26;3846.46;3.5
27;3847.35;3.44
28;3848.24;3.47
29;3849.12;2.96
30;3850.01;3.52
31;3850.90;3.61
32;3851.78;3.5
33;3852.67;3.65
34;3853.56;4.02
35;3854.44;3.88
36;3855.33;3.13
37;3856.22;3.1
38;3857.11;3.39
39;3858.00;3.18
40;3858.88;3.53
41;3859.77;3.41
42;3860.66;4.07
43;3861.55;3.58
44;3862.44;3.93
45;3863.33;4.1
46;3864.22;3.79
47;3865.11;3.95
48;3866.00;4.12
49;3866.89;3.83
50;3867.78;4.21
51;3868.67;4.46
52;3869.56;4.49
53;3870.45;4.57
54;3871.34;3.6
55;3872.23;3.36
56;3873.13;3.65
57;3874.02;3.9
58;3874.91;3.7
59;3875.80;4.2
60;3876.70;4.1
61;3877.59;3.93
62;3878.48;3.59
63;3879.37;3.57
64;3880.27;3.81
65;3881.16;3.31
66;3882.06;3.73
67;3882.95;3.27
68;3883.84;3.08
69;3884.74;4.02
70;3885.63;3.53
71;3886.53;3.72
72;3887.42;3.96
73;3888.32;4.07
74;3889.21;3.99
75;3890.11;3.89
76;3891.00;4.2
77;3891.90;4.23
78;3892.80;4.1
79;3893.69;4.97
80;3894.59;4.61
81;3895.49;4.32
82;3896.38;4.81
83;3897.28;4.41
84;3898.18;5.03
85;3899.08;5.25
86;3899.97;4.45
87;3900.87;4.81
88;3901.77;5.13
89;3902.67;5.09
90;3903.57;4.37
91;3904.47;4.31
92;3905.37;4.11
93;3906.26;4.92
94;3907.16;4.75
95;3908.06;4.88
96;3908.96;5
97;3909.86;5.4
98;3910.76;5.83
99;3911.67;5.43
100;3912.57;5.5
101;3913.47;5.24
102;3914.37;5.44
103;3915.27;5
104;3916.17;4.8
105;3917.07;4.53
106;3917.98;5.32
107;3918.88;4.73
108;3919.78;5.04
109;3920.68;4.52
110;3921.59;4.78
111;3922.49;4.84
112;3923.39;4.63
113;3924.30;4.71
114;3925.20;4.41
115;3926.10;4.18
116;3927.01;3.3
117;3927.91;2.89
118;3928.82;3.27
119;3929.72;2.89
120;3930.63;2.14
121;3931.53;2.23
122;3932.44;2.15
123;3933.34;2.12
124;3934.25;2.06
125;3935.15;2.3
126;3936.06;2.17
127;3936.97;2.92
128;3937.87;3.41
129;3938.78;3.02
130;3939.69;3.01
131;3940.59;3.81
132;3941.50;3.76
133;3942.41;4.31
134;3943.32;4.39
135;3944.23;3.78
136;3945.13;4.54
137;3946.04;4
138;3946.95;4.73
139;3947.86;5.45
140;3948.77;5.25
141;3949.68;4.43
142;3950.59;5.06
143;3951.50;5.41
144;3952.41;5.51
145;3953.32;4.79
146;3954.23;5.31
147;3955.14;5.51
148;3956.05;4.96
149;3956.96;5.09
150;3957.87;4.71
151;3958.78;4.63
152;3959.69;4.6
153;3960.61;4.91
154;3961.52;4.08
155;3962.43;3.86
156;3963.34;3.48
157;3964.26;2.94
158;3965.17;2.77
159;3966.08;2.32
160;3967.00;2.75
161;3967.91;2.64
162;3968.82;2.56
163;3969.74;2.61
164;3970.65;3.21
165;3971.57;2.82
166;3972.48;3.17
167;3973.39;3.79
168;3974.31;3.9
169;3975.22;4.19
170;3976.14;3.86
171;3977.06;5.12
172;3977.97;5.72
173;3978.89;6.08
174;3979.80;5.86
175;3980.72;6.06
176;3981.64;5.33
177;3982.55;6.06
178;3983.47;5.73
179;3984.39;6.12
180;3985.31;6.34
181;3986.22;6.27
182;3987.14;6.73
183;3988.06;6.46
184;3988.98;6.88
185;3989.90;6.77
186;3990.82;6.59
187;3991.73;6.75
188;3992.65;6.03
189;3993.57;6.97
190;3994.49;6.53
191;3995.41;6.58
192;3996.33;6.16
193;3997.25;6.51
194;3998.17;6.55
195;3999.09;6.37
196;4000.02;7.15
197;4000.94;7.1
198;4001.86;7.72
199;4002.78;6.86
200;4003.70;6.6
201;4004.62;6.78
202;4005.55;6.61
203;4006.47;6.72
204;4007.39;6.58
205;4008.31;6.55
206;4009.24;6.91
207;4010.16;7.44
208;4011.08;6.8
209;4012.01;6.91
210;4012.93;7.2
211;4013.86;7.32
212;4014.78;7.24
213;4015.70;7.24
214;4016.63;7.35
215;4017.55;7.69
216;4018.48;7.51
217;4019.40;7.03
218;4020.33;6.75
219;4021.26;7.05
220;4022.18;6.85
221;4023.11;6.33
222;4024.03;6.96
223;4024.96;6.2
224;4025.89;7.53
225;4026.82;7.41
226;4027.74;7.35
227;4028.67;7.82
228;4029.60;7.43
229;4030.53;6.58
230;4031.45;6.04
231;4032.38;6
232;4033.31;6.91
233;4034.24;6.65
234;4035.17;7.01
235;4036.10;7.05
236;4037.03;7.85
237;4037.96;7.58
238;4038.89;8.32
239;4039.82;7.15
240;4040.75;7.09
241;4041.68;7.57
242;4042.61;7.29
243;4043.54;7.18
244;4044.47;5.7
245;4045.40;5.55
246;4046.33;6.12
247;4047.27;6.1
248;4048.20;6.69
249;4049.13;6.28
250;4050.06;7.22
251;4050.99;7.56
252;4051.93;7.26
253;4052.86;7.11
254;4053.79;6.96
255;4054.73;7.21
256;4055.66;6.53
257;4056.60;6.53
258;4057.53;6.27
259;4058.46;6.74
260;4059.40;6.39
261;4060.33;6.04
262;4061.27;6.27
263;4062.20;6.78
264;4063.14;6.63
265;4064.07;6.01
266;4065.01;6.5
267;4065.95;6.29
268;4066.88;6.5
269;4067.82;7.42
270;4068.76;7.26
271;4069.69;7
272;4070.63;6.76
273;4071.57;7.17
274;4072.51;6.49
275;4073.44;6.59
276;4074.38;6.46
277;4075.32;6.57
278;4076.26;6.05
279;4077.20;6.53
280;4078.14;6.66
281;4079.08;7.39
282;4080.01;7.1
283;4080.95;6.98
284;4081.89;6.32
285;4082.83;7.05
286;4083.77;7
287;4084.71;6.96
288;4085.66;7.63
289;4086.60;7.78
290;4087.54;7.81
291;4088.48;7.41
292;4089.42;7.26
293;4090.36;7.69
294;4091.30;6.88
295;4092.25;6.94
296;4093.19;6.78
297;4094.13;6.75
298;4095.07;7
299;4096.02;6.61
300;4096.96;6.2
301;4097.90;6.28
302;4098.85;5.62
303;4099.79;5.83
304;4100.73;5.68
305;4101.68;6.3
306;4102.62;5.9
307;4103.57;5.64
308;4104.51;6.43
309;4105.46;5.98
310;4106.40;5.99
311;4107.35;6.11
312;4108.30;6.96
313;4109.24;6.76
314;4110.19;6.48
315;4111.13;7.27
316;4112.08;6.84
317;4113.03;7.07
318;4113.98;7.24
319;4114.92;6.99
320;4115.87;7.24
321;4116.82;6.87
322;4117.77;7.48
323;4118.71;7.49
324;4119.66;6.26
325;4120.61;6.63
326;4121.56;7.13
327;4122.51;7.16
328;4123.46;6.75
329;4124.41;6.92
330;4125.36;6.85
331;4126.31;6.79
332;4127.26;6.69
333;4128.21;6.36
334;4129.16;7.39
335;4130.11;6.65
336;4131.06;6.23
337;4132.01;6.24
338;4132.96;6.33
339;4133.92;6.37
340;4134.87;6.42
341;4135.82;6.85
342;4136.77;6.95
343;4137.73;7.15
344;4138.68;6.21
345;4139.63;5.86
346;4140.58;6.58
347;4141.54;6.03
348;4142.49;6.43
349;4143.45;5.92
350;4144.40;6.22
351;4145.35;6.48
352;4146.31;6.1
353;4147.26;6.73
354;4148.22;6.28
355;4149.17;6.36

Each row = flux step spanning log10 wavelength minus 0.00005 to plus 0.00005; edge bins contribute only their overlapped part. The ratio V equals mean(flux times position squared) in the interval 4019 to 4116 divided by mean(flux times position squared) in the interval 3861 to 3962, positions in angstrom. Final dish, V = 1.74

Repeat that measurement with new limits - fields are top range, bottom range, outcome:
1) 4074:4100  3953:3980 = 1.79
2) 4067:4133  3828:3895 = 2.14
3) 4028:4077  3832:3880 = 2.12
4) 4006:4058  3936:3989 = 1.61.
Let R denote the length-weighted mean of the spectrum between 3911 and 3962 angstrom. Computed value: 4.22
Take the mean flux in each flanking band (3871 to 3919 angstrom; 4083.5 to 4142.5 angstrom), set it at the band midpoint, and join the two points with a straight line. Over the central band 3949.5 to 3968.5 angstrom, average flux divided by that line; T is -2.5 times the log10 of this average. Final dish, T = 0.19 mag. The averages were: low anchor 4.39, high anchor 6.7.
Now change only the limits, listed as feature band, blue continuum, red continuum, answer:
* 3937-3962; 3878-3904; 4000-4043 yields 0.21 mag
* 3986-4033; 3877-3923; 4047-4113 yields -0.18 mag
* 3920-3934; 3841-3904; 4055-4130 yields 0.28 mag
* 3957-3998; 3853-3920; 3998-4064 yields 0.20 mag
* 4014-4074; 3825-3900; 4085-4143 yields -0.18 mag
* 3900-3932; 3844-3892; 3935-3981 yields -0.15 mag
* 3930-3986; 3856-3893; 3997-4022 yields 0.38 mag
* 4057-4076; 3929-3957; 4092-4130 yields -0.12 mag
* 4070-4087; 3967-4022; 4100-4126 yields -0.06 mag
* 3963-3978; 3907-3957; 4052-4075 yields 0.43 mag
